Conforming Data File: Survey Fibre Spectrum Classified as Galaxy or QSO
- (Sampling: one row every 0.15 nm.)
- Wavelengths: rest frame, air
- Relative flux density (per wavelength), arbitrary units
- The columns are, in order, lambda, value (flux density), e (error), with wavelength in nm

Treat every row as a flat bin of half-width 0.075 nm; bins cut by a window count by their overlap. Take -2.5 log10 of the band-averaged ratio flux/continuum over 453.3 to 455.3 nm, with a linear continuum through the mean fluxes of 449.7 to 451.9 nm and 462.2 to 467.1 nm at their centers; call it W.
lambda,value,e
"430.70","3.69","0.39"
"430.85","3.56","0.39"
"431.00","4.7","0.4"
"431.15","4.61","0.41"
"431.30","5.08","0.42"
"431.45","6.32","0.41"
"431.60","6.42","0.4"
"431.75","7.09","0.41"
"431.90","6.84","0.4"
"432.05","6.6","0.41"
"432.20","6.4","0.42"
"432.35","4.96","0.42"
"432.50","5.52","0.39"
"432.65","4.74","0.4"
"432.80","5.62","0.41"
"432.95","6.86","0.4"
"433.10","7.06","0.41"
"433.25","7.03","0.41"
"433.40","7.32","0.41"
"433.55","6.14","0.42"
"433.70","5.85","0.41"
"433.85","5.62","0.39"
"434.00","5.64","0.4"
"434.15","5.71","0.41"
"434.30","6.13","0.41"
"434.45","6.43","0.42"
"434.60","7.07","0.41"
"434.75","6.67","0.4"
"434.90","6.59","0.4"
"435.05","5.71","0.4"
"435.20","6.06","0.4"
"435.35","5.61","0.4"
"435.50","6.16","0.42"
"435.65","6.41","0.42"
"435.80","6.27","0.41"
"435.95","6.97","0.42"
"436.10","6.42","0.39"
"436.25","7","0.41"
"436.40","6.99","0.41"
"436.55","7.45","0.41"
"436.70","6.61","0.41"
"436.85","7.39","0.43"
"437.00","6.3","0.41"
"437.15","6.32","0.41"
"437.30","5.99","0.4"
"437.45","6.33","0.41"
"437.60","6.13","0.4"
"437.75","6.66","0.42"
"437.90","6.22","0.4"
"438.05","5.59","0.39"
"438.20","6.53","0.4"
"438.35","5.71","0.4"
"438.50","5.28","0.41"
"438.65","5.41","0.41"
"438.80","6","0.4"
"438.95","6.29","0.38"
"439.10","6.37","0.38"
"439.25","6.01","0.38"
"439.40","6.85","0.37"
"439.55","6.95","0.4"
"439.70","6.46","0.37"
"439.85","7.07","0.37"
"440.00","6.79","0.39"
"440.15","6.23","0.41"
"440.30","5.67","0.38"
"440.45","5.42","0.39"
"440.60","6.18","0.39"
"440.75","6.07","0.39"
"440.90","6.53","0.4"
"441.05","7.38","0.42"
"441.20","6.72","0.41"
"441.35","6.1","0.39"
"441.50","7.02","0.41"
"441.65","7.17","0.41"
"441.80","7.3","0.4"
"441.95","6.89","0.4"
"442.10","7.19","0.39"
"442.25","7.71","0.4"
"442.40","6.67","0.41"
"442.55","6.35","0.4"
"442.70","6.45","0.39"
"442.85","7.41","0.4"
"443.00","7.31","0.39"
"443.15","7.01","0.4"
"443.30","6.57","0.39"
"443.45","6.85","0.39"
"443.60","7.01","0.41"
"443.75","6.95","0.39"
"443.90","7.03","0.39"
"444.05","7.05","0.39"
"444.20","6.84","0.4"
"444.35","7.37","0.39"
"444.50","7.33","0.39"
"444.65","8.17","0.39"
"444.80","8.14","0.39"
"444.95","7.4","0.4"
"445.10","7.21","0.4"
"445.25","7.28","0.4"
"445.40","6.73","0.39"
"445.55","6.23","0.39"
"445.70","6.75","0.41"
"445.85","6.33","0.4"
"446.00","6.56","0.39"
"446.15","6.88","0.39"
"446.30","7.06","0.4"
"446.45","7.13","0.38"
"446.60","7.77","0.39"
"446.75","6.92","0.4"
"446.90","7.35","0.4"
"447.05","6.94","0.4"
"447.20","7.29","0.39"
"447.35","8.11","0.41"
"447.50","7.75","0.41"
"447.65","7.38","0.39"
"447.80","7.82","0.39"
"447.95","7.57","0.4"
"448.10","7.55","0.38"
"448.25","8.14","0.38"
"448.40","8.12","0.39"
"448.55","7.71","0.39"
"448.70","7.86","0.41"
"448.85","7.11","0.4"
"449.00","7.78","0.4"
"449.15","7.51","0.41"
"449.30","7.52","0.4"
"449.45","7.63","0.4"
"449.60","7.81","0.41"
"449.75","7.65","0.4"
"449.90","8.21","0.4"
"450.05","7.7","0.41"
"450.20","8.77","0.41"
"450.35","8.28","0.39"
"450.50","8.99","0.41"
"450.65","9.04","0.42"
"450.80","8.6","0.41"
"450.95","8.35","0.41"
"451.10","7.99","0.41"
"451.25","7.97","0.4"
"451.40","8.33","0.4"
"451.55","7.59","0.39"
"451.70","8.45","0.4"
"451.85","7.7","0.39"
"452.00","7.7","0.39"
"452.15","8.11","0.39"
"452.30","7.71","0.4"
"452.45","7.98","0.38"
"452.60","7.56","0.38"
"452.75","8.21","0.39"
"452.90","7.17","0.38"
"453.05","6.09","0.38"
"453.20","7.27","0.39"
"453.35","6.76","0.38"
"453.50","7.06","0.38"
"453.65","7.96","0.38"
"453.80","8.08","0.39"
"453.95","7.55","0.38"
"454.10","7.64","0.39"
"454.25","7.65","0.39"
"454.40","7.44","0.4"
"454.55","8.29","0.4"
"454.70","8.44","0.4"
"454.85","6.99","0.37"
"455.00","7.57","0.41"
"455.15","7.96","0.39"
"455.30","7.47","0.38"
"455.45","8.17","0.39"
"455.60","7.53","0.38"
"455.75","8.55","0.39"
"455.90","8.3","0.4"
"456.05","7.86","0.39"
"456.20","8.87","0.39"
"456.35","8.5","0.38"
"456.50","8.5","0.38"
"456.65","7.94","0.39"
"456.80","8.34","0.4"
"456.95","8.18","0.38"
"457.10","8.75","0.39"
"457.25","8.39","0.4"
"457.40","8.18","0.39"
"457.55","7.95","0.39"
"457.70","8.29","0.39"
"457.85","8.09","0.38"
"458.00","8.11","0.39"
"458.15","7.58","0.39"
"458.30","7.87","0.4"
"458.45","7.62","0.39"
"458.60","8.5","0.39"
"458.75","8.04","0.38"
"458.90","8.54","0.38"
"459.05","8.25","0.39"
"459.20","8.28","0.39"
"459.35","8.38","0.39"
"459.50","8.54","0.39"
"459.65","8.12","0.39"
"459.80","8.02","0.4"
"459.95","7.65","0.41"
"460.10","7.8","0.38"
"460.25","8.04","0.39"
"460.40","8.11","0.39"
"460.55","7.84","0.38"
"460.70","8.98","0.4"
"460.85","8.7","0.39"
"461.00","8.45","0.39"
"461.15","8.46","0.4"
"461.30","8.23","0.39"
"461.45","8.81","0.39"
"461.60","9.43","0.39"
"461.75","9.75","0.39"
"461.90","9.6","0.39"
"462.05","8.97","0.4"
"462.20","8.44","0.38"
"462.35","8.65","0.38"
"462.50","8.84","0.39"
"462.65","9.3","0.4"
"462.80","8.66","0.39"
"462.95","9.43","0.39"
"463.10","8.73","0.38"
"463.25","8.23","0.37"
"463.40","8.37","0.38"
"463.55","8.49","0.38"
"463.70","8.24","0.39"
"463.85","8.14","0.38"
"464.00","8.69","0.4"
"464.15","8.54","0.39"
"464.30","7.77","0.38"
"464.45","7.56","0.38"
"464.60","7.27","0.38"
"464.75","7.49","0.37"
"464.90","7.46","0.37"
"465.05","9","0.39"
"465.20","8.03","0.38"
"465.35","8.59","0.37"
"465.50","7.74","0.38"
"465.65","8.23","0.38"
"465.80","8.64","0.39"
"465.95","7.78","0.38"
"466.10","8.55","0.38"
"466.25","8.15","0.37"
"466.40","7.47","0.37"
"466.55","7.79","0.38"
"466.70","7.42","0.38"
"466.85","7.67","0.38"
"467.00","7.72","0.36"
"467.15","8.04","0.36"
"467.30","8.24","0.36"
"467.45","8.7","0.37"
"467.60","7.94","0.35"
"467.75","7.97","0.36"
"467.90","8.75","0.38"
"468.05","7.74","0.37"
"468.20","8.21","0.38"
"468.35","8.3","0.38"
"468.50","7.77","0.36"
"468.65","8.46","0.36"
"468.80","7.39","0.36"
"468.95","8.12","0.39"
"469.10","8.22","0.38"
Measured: 0.08 mag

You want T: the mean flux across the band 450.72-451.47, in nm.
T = 8.25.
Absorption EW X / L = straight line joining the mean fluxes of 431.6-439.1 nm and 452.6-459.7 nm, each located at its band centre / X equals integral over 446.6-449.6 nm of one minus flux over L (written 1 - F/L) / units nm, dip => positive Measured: -0.12 nm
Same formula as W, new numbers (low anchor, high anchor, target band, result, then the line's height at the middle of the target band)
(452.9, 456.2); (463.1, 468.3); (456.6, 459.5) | -0.05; 7.8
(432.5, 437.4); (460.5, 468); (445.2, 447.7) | 0.01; 7.15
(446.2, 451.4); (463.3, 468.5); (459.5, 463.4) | -0.08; 8.01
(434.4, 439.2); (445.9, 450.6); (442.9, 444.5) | 0.02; 7.12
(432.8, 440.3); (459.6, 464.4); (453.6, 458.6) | 0.00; 8.04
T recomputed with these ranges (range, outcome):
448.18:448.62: 7.99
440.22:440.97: 5.97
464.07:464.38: 8.15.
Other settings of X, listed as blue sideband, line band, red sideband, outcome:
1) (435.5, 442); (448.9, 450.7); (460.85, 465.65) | -0.16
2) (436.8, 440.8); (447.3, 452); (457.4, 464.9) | -0.46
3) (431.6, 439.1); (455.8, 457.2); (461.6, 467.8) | -0.11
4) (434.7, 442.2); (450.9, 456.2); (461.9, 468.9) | -0.24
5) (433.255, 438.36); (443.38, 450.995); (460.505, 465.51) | -0.26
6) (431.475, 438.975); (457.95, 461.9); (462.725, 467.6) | -0.26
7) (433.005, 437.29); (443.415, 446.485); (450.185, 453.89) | 0.09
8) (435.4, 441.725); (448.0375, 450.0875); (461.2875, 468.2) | -0.16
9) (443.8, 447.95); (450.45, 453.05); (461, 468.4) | -0.16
